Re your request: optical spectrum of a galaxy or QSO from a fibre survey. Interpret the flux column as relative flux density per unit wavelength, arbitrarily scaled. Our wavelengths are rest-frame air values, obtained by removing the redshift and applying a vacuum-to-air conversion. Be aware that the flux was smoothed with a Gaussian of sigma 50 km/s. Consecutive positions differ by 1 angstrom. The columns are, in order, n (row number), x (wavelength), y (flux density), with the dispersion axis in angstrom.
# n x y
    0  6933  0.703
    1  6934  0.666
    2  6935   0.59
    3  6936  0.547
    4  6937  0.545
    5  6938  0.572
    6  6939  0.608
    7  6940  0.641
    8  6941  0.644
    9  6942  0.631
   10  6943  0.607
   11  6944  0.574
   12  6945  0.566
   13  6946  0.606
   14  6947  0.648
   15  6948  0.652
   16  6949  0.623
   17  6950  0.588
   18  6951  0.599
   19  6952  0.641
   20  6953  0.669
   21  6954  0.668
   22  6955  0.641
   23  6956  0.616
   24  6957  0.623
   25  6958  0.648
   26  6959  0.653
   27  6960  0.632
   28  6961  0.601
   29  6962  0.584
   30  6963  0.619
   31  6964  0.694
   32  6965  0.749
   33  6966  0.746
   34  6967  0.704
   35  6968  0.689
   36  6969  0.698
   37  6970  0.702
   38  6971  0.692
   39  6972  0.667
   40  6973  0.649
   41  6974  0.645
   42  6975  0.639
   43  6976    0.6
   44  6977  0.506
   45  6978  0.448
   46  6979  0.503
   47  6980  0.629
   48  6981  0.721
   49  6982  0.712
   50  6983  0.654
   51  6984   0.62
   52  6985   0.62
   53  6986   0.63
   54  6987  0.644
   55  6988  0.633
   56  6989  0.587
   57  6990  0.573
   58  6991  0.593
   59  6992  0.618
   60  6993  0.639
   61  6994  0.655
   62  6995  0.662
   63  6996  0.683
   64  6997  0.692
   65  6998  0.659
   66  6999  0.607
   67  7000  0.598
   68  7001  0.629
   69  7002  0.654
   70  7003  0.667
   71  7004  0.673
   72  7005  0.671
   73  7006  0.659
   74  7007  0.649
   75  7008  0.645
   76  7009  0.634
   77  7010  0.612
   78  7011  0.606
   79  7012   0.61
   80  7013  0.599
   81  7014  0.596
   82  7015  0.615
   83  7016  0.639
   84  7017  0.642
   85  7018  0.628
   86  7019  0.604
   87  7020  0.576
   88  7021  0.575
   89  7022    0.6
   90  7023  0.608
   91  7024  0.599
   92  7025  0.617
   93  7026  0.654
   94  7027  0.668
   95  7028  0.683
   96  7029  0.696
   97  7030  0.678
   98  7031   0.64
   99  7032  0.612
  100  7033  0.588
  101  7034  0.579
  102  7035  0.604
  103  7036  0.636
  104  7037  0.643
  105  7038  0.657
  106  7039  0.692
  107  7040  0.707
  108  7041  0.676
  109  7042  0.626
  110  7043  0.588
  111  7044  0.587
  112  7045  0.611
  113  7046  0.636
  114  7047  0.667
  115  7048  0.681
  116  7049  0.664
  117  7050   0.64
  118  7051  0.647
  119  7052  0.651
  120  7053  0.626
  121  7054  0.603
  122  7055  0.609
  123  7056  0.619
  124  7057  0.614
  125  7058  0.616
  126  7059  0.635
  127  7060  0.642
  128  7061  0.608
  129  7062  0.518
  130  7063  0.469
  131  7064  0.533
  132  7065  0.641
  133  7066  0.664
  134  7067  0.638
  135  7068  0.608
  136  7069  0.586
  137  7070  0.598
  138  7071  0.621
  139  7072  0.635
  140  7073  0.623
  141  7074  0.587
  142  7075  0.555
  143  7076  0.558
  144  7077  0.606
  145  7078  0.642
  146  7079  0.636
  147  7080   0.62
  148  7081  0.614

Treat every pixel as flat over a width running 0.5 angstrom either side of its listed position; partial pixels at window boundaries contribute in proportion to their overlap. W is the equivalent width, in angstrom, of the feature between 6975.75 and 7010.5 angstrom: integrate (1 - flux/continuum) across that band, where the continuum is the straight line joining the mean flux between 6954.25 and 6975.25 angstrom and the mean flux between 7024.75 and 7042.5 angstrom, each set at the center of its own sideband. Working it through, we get 1.48 angstrom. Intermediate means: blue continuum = 0.662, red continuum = 0.648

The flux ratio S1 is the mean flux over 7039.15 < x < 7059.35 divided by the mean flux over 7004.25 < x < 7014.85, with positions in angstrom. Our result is 1.01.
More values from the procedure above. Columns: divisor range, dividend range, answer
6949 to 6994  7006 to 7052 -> 0.99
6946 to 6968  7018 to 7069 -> 0.96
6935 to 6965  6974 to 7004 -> 1.01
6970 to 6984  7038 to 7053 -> 1.04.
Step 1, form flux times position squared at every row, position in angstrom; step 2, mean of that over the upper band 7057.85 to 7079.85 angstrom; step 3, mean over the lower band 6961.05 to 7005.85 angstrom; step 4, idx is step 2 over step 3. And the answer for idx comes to 0.96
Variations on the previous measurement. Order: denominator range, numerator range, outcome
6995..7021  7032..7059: 1.01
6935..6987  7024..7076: 1.02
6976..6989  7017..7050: 1.06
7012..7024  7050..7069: 1.01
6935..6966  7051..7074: 1.00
